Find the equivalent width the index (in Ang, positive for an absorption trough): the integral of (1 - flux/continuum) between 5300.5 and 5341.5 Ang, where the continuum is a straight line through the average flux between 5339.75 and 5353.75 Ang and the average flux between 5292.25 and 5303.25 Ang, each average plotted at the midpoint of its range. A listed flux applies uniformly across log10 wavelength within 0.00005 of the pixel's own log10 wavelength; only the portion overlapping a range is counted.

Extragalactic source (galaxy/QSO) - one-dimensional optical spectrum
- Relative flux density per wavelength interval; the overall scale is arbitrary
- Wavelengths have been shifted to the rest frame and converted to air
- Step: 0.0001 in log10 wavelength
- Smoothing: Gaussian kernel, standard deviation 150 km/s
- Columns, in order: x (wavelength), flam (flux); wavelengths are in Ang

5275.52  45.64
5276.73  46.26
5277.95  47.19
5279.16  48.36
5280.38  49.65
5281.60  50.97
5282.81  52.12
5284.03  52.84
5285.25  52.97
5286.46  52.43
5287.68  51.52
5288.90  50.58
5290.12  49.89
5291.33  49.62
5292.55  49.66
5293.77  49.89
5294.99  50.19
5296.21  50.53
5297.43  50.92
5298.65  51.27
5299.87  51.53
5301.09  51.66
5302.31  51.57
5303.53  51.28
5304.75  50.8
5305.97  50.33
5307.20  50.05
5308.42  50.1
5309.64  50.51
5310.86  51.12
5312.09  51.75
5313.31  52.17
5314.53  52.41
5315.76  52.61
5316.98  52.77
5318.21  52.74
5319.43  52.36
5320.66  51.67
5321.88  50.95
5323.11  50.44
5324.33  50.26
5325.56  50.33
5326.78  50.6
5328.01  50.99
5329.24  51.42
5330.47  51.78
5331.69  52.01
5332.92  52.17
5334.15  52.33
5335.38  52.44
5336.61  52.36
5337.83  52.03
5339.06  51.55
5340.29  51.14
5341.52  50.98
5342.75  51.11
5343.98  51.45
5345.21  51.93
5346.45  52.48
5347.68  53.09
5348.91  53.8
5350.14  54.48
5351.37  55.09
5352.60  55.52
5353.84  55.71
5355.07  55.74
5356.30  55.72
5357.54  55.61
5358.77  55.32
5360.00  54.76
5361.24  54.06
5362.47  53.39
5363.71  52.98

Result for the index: 0.3 Ang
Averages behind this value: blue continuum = 50.8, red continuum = 52.9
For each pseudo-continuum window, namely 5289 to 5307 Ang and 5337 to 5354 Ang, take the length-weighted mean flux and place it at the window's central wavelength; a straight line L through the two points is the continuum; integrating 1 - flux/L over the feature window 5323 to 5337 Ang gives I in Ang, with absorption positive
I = 0.2 Ang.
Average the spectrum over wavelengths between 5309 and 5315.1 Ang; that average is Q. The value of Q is 51.6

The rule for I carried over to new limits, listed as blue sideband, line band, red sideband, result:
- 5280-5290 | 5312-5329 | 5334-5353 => 0.2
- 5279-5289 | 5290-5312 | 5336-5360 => 0.6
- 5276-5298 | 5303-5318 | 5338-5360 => 0.0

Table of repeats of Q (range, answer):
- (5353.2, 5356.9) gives 55.7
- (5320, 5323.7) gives 51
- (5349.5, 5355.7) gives 55.3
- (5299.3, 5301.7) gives 51.6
